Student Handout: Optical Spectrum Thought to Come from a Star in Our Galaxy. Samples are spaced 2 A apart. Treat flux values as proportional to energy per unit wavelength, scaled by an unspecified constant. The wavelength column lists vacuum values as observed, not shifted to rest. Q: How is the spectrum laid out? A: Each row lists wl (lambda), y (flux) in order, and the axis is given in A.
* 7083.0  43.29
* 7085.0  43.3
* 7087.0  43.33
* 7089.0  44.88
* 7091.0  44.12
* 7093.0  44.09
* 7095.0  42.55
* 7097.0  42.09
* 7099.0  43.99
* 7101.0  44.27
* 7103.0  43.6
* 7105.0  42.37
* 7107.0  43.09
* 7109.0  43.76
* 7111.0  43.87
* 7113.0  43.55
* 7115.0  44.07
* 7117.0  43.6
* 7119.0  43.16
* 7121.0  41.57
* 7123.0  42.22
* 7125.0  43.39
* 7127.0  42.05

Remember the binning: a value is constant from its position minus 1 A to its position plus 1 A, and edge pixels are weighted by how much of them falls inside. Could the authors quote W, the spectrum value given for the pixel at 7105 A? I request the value 42.37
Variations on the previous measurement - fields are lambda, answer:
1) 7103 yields 43.6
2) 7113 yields 43.55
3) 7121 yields 41.57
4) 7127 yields 42.05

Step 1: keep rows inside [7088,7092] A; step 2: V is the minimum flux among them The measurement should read 44.12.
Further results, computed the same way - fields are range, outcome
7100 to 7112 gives 42.37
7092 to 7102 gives 42.09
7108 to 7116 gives 43.55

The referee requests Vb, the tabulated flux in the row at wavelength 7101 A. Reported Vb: 44.27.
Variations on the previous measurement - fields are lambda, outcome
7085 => 43.3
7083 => 43.29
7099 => 43.99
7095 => 42.55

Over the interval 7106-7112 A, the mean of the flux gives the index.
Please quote 43.6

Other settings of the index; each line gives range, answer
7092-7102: 43.4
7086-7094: 44.1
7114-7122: 43.1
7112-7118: 43.7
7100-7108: 43.3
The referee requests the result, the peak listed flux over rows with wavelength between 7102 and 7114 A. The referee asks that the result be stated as 43.87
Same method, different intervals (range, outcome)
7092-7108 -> 44.27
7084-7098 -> 44.88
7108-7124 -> 44.07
